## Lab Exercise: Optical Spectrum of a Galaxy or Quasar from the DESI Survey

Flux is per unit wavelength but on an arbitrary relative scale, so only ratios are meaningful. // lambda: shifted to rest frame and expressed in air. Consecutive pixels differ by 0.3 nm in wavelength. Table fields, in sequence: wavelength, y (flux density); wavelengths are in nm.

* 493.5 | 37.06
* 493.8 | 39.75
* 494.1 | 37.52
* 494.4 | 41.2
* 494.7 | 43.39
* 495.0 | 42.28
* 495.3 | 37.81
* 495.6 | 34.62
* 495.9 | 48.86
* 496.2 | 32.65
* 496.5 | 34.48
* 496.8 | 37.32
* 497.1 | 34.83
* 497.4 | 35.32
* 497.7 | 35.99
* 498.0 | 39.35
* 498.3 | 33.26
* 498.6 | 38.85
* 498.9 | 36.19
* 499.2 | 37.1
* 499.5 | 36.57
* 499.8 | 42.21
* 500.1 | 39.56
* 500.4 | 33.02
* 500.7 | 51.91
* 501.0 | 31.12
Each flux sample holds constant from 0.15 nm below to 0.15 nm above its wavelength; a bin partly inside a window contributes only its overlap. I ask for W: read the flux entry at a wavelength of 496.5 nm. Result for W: 34.48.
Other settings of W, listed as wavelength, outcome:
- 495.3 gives 37.81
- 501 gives 31.12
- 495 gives 42.28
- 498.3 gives 33.26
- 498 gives 39.35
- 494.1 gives 37.52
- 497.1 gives 34.83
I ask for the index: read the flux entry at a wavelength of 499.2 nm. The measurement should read 37.1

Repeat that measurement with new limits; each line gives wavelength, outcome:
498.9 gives 36.19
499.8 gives 42.21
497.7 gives 35.99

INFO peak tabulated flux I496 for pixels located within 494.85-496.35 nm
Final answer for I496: 48.86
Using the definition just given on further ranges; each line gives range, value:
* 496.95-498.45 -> 39.35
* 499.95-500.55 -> 39.56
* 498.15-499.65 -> 38.85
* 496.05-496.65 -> 34.48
